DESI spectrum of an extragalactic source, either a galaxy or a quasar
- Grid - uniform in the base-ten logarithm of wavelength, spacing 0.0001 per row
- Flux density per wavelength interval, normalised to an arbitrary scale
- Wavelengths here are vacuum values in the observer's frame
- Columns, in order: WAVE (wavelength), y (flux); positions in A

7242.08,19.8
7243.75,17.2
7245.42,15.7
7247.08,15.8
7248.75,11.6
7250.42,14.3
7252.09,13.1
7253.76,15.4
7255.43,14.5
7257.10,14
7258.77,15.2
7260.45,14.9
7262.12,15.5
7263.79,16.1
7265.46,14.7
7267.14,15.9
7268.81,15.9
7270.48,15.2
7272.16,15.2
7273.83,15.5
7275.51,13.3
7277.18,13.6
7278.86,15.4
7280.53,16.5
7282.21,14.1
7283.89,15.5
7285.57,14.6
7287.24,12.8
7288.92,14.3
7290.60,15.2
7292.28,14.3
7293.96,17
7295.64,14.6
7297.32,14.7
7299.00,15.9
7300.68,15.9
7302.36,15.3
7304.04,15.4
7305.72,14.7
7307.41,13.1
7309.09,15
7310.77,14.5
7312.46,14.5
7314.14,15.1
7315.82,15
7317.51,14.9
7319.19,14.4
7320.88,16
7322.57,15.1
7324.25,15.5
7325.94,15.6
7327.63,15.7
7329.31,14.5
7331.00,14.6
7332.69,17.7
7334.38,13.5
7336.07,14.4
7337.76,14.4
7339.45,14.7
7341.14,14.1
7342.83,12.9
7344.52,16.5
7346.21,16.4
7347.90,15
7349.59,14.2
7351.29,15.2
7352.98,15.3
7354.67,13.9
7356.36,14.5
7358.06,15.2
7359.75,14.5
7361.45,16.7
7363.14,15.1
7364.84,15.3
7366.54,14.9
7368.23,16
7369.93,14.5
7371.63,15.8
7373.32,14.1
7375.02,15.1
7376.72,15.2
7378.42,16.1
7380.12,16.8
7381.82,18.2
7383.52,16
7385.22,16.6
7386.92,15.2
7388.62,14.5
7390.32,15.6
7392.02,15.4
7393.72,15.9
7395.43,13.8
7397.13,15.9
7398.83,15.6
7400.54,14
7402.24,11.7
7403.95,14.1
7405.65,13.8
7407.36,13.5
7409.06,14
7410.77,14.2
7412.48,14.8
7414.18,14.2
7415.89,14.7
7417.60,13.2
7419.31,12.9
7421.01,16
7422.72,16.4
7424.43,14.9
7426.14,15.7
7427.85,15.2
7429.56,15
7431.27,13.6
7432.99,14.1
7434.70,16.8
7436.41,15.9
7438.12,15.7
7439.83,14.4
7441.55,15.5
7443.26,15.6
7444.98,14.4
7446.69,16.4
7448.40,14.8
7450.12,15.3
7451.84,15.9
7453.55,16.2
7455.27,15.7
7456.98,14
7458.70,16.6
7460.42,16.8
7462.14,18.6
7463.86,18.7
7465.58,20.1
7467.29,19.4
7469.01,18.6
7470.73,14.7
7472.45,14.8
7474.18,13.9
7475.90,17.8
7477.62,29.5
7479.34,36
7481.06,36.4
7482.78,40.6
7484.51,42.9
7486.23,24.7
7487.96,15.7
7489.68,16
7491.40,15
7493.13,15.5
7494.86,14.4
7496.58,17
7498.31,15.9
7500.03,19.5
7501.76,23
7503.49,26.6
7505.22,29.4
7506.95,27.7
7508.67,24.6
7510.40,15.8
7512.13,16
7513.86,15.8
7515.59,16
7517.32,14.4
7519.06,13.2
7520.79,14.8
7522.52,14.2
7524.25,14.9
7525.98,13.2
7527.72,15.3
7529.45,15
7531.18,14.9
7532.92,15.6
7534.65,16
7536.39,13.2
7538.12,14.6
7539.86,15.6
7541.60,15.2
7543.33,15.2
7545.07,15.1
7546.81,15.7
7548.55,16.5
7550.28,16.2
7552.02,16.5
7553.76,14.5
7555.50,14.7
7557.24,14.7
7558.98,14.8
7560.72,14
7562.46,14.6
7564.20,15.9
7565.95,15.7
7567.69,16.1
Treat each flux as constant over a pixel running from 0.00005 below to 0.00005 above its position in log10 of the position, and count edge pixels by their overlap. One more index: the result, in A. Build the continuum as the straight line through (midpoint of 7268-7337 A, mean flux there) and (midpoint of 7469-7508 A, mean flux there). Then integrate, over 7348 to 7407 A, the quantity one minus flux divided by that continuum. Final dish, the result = 9.9 A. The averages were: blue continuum 15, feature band 15.1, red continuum 23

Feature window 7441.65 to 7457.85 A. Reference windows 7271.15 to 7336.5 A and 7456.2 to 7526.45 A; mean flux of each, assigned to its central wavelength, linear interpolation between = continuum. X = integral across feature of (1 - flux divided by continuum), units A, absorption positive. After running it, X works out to 3.1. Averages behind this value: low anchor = 14.9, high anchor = 20.1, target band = 15.4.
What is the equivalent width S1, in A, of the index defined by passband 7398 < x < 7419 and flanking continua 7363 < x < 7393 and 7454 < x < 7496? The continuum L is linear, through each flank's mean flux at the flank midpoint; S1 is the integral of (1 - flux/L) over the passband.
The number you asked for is 4.1 A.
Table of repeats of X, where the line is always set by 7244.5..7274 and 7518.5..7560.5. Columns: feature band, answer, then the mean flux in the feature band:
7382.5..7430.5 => 0.6 A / 14.8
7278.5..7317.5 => 0.0 A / 14.9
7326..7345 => 0.1 A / 14.8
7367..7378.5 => -0.2 A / 15.2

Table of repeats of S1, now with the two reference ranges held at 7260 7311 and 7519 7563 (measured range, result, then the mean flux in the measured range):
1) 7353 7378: -0.16 A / 15.1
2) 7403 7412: 0.63 A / 13.9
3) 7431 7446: -0.21 A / 15.2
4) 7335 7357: 0.39 A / 14.7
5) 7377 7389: -0.99 A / 16.2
